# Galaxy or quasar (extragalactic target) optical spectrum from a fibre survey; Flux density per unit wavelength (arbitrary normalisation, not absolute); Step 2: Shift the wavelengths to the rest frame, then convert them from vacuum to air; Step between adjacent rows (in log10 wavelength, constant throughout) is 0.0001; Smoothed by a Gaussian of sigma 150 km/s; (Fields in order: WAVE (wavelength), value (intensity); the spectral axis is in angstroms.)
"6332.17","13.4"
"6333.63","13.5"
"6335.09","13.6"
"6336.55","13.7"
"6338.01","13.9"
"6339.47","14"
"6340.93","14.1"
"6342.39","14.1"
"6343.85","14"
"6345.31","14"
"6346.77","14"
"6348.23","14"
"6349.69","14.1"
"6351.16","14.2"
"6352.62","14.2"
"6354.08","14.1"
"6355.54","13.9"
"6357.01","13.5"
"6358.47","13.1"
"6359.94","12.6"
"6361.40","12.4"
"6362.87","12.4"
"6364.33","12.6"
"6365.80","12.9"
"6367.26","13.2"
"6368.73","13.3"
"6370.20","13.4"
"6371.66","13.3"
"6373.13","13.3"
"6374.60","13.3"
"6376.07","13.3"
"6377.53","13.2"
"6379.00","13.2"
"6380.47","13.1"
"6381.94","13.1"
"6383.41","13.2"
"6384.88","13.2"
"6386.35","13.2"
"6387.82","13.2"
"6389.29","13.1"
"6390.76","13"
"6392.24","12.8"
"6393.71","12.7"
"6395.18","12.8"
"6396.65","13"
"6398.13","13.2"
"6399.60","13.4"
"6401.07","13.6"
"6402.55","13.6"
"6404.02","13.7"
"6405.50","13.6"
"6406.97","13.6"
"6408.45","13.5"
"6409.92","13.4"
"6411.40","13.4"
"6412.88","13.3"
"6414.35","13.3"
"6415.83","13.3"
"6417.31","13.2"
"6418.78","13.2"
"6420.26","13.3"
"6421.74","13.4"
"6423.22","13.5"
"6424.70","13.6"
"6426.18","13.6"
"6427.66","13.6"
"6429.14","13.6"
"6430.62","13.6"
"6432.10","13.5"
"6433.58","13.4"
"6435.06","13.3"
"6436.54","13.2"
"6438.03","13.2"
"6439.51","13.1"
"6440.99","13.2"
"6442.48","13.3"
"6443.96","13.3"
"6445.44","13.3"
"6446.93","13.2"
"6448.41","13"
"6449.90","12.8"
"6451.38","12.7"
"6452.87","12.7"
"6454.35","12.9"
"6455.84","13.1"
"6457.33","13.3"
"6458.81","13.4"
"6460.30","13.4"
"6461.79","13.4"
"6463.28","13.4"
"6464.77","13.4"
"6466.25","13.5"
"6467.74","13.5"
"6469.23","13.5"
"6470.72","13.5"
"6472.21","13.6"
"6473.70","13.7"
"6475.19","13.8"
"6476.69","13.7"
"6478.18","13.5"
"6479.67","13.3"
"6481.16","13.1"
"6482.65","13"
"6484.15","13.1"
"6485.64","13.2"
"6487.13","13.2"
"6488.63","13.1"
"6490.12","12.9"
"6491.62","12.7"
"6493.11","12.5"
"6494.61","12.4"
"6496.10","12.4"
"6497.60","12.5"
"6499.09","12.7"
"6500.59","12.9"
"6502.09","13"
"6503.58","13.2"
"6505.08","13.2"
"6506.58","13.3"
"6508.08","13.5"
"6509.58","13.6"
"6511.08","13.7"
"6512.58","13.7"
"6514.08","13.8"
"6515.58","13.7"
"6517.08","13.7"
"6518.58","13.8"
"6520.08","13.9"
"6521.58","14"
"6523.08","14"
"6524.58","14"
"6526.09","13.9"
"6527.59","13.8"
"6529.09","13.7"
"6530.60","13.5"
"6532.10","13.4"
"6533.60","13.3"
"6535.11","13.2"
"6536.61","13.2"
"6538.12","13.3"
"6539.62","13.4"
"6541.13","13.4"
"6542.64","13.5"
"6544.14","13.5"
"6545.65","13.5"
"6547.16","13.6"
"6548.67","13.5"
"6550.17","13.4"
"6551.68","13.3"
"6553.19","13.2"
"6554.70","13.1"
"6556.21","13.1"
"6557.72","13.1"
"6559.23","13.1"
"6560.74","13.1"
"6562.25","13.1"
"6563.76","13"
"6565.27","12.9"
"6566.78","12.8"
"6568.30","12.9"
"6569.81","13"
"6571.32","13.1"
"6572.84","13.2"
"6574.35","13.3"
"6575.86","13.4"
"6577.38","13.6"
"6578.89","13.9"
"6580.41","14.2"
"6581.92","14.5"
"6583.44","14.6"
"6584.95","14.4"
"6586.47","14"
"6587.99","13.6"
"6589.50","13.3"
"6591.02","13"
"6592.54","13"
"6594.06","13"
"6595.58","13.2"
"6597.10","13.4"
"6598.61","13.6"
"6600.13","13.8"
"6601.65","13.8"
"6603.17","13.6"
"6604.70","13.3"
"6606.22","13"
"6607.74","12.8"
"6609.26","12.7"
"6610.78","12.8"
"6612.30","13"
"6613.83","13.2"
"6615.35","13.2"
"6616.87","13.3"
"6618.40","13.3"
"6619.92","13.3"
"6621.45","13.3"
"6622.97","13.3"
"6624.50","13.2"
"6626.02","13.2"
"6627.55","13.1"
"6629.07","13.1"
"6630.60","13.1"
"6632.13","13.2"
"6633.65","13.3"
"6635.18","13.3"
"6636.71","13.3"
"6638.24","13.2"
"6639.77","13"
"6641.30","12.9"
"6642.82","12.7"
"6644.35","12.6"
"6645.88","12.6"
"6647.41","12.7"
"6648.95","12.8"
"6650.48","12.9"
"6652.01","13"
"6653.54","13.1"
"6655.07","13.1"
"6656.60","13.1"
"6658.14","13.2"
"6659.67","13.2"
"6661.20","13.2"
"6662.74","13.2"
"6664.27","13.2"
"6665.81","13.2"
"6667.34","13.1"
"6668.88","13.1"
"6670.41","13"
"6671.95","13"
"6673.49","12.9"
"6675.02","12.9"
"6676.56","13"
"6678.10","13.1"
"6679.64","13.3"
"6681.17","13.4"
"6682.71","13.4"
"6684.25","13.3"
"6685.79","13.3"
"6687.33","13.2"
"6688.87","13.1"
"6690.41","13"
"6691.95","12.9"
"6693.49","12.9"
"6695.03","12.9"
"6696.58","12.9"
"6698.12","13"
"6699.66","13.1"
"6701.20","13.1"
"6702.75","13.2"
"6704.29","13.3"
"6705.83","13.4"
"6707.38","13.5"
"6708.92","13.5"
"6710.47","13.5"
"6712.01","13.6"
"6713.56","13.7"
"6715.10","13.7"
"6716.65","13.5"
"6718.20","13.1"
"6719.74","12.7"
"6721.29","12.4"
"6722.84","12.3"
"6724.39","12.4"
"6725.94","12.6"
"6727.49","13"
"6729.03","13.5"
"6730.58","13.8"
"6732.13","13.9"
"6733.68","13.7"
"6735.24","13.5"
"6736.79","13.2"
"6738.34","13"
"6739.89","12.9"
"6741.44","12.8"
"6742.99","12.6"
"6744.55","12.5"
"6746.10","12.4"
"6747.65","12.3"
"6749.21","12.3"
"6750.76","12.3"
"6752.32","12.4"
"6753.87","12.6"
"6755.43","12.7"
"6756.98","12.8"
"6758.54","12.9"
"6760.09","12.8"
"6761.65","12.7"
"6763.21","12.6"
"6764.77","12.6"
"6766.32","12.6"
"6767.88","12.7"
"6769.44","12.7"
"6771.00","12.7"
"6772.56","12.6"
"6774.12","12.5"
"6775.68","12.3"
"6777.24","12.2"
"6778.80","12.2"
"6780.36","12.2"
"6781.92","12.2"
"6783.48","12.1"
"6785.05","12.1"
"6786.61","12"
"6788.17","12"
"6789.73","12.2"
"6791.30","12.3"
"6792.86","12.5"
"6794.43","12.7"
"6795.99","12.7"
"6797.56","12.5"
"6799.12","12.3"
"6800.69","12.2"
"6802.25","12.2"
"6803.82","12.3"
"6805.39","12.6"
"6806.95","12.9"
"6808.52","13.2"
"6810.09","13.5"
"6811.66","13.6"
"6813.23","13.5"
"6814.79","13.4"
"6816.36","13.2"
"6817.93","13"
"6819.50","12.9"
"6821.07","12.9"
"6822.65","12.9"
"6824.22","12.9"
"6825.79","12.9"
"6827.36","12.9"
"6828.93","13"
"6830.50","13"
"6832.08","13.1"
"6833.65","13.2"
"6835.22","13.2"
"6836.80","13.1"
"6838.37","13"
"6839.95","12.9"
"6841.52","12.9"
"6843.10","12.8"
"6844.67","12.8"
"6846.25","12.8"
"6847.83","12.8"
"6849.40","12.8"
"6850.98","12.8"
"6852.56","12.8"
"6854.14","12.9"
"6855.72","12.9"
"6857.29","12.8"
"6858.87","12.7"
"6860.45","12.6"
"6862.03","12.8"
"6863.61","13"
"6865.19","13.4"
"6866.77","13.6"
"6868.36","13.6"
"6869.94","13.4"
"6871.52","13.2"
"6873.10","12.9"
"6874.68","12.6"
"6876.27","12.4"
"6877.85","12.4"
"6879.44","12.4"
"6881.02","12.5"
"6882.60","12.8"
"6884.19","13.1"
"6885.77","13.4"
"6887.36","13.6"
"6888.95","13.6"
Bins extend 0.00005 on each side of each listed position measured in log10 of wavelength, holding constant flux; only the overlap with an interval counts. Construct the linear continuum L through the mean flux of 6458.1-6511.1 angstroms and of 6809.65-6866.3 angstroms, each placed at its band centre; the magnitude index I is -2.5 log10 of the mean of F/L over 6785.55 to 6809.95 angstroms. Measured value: 0.05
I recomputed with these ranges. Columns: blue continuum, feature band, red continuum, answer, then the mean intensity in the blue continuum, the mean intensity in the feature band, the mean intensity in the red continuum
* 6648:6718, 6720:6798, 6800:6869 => 0.04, 13.2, 12.6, 13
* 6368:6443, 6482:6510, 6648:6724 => 0.02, 13.3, 13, 13.1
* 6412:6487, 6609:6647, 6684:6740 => 0.01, 13.3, 13.1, 13.2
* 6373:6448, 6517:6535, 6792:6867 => -0.04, 13.3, 13.7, 12.9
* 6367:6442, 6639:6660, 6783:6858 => 0.01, 13.3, 12.9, 12.8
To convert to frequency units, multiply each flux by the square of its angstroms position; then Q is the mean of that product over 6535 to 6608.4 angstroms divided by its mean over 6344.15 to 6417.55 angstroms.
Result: 1.07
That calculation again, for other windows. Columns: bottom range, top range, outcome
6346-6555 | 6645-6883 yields 1.06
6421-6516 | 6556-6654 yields 1.04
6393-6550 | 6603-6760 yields 1.04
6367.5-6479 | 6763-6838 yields 1.07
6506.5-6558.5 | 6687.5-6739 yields 1.03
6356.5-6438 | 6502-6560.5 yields 1.06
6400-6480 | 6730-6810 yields 1.04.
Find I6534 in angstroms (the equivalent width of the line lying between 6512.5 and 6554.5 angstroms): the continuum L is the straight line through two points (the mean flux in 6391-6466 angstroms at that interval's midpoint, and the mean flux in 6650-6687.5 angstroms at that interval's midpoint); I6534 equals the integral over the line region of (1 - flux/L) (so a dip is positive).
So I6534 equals -1.1 angstroms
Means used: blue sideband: 13.3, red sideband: 13.1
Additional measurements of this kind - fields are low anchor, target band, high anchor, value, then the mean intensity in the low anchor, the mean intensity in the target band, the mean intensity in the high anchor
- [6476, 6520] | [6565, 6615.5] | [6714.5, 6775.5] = -1.3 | 13.2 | 13.4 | 12.8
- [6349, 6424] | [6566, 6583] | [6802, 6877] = -0.4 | 13.3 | 13.5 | 13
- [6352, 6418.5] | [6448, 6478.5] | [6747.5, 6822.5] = -0.5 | 13.2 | 13.3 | 12.6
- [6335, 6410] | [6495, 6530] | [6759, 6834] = -0.8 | 13.4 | 13.5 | 12.7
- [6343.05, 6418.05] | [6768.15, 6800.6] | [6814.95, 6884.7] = 1.6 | 13.3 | 12.4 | 12.9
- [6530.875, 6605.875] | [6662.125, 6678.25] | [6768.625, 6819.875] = 0.0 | 13.4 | 13.1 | 12.6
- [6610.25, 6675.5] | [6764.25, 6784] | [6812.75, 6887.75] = 0.9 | 13.1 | 12.4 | 13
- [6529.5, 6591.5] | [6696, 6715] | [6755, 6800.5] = -0.8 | 13.4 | 13.3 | 12.5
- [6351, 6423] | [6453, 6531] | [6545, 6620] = -0.3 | 13.3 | 13.4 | 13.3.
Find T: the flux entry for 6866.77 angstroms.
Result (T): 13.6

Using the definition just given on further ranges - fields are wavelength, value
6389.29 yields 13.1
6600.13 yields 13.8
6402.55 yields 13.6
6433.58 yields 13.4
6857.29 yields 12.8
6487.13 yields 13.2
